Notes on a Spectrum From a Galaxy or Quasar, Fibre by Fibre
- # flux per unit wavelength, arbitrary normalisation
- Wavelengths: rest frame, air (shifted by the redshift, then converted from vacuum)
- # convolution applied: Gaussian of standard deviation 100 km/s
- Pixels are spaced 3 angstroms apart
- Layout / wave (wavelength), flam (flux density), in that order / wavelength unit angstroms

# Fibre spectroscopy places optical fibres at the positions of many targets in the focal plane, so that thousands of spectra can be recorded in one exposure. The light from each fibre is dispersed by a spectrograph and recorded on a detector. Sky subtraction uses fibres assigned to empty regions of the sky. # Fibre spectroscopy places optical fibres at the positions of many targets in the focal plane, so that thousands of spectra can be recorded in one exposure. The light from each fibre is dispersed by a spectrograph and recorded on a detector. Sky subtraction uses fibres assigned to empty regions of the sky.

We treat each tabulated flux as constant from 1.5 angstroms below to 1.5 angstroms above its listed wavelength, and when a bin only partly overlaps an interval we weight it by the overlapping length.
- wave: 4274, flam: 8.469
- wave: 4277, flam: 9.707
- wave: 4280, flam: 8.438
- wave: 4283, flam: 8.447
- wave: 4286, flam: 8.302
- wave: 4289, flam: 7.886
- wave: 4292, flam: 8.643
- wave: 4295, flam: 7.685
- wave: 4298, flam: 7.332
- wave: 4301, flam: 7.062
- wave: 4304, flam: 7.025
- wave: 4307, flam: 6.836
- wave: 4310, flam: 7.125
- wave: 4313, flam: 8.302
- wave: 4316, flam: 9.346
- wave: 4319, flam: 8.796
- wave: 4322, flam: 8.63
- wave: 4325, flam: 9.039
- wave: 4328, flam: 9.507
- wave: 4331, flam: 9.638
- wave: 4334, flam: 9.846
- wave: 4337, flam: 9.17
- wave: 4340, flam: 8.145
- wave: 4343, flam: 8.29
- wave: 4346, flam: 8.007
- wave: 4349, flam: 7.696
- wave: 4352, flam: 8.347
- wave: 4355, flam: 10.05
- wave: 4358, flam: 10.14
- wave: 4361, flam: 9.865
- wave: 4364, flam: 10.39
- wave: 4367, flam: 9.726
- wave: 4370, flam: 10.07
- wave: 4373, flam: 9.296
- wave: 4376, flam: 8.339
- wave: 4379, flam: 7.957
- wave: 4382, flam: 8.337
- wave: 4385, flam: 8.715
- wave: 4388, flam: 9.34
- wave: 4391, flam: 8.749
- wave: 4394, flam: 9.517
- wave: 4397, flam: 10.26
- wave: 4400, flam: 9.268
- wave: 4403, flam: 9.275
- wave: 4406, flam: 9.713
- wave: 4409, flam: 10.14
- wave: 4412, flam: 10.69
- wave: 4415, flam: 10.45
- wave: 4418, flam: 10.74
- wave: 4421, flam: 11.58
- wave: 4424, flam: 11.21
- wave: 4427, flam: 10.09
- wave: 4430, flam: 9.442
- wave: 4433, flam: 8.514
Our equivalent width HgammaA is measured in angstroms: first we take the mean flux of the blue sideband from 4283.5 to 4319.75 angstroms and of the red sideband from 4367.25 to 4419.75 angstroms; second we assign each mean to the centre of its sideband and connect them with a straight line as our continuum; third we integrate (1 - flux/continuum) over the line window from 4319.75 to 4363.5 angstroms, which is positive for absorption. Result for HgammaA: -2.5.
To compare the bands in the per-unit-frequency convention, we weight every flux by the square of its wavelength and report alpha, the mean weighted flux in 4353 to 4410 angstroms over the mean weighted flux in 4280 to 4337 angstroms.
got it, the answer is 1.2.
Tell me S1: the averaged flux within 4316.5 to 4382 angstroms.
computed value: 9.08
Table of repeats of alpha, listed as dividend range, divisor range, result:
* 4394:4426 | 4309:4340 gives 1.20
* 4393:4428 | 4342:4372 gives 1.13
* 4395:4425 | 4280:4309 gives 1.41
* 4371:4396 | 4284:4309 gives 1.21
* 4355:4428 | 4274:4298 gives 1.22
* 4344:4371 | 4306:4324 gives 1.16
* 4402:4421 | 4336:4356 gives 1.25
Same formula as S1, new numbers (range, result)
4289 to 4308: 7.48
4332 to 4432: 9.48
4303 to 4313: 7.19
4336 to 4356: 8.48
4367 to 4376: 9.47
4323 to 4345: 9.06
